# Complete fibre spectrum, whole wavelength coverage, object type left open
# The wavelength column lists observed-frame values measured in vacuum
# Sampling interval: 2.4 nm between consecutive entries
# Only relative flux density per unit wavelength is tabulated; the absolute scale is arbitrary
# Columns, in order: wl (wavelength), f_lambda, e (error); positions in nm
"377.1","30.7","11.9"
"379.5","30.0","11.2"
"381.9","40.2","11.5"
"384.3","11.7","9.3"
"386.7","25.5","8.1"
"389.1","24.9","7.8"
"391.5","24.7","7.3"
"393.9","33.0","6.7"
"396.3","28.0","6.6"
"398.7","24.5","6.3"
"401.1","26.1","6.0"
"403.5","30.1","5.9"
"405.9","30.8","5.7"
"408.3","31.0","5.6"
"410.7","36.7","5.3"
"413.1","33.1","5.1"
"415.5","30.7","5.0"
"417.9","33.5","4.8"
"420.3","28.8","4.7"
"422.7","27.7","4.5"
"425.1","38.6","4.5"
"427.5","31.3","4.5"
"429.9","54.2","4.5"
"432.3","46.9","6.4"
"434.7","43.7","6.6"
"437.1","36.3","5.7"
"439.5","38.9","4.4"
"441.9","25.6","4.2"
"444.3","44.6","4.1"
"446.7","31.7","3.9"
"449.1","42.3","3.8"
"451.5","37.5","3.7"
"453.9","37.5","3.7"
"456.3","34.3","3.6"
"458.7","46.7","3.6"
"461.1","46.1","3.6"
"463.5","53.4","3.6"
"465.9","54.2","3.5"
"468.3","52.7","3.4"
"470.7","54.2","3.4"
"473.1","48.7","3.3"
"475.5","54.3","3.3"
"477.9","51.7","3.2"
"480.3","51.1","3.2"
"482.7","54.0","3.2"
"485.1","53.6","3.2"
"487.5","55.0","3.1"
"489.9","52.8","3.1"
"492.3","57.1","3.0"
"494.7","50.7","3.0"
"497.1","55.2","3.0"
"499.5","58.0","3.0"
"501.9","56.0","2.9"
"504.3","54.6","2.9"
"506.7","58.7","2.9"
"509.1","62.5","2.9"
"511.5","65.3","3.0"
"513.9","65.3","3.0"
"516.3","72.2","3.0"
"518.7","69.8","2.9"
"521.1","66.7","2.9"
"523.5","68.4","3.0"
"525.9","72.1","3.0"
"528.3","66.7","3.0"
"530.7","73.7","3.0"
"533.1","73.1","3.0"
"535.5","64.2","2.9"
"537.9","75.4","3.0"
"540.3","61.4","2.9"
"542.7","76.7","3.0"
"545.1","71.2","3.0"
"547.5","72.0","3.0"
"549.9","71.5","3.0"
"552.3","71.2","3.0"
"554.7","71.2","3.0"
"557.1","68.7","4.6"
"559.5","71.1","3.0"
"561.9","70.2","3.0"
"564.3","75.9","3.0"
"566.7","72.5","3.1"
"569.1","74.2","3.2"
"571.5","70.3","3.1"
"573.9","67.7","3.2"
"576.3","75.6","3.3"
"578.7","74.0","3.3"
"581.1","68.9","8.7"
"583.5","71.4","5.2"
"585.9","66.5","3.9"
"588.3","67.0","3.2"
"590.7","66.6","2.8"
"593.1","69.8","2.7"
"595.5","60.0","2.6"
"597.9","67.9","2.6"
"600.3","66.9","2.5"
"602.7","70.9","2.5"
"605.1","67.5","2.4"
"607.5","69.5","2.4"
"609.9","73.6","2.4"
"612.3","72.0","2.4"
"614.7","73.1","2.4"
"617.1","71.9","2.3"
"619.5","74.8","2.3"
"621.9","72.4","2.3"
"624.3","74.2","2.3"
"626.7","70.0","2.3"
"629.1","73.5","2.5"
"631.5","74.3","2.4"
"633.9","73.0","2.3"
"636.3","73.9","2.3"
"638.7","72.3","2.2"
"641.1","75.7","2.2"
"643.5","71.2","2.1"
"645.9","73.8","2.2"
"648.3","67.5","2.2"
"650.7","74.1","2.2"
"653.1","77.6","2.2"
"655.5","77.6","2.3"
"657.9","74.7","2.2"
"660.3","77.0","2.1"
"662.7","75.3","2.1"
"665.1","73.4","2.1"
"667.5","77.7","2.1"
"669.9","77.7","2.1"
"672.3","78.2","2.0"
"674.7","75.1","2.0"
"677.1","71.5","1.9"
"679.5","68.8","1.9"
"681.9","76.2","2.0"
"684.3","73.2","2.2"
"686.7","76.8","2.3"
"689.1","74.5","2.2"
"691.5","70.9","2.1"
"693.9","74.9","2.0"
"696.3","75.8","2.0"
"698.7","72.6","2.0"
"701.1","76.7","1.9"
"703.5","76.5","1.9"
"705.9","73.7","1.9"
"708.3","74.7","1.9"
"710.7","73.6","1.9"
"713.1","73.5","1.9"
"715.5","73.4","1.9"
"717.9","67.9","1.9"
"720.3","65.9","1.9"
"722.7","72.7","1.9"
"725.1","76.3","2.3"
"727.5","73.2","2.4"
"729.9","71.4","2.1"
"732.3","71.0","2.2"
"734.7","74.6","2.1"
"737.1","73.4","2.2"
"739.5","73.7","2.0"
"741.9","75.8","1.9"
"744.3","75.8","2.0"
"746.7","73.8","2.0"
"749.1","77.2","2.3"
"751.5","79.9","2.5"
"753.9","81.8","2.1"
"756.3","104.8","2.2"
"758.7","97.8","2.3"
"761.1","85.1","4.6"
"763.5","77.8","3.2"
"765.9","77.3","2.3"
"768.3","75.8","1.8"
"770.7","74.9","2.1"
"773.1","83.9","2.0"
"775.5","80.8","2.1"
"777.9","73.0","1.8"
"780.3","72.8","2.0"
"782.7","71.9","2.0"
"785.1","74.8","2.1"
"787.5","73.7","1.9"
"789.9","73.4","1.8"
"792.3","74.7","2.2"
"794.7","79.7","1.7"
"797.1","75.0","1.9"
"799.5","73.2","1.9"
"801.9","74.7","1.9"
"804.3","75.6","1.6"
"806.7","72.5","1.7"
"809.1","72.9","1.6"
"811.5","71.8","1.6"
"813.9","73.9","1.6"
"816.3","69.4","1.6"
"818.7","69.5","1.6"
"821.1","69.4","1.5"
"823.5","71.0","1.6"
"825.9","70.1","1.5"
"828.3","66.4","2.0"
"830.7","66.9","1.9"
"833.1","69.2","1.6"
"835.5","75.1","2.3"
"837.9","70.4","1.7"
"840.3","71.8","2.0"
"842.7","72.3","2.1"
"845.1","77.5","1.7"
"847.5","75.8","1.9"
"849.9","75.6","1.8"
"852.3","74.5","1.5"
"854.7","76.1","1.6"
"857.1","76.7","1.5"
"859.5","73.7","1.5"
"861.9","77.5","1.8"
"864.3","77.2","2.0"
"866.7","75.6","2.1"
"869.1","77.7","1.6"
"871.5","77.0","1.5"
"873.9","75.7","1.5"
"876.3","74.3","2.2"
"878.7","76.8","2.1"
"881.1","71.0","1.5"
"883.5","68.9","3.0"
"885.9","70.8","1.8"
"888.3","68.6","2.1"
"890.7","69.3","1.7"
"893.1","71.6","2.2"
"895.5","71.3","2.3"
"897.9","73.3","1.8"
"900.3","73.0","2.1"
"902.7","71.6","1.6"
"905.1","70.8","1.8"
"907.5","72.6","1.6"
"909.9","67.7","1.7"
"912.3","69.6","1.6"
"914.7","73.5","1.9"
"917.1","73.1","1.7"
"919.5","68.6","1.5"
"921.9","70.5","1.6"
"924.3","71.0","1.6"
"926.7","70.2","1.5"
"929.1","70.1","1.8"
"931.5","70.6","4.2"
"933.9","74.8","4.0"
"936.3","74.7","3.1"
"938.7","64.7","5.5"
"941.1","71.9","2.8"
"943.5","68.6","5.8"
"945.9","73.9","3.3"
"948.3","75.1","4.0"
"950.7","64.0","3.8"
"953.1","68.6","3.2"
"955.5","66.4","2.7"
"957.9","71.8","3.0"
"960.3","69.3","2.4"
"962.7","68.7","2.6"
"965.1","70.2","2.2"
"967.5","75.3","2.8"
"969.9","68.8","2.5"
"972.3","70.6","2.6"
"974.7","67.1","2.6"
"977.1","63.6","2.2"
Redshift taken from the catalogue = 0.151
